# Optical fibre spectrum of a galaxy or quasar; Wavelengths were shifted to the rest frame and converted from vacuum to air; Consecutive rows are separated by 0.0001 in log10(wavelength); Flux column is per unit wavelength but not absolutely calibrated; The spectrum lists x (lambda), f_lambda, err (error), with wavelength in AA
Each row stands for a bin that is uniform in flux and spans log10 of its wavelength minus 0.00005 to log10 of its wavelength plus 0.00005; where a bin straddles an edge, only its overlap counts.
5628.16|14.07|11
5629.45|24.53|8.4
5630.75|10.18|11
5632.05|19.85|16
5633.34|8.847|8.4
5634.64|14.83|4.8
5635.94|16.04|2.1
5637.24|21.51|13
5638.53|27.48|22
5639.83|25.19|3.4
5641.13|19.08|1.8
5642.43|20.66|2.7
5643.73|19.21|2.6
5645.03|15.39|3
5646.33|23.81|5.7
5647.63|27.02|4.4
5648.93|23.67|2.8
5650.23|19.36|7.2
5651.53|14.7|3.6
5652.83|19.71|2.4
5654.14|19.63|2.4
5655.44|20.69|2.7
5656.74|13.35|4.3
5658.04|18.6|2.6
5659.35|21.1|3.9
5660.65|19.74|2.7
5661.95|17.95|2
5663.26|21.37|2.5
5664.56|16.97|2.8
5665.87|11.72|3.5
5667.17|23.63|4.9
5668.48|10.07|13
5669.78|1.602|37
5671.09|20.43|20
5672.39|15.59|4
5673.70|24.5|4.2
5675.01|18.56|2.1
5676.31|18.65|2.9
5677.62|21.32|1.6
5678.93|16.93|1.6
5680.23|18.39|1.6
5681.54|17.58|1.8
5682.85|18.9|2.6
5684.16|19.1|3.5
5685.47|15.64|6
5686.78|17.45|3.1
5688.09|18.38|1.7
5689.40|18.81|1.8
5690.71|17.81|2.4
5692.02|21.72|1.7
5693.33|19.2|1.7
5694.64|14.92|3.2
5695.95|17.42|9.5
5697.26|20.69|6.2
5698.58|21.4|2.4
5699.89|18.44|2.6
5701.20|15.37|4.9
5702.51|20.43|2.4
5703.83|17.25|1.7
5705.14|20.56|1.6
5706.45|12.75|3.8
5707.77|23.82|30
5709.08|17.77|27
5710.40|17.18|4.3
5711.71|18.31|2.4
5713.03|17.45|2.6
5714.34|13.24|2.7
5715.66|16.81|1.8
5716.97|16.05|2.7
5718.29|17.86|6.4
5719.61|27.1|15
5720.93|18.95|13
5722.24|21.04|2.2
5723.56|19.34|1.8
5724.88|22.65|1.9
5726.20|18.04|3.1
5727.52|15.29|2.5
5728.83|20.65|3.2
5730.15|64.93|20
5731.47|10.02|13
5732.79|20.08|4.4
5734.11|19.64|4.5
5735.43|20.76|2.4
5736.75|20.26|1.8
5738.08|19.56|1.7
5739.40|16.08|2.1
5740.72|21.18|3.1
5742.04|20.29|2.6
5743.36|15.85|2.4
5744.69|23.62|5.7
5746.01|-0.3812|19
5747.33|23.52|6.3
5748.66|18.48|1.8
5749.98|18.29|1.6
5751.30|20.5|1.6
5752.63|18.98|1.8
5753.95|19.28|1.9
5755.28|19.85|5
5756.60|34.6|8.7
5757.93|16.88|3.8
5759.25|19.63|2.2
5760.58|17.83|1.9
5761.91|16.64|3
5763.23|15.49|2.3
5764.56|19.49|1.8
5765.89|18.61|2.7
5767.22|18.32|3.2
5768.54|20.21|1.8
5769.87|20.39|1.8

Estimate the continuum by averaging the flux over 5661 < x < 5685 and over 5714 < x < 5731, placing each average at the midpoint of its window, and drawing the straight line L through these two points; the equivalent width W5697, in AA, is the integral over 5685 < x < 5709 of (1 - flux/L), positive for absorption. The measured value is 1.7 AA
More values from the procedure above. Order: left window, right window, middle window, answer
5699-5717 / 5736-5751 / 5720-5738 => -4.6 AA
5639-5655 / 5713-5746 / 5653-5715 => 7.8 AA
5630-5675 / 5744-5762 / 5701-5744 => -2.3 AA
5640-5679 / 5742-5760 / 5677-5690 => 0.4 AA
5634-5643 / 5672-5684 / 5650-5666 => 1.3 AA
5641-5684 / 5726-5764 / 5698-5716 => 1.4 AA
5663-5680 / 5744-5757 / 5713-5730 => -1.6 AA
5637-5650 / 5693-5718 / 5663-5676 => 2.6 AA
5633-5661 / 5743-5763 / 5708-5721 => 0.6 AA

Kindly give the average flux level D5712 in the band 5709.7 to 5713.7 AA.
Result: 17.6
